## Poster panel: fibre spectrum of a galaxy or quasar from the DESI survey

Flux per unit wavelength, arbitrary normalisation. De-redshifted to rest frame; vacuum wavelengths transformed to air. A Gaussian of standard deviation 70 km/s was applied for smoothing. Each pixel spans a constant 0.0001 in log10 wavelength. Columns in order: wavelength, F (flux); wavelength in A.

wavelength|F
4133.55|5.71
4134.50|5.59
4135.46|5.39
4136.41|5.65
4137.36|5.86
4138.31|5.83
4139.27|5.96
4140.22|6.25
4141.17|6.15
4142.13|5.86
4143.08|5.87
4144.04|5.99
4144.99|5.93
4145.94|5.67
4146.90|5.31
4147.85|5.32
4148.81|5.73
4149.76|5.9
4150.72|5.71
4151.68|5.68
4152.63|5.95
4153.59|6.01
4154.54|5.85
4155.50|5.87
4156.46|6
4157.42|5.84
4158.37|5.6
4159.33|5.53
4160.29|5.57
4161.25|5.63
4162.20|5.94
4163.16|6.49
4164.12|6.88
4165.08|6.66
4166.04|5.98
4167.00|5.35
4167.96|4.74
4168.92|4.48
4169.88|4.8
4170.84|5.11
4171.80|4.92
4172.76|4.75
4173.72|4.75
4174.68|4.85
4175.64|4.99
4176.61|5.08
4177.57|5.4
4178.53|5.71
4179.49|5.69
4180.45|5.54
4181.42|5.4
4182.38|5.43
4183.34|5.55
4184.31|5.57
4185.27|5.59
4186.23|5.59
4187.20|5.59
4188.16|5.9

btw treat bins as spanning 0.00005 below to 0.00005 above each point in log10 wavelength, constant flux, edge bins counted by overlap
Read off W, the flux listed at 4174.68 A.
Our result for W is 4.85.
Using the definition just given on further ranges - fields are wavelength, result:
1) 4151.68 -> 5.68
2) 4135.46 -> 5.39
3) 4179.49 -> 5.69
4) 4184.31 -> 5.57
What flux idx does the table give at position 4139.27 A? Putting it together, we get 5.96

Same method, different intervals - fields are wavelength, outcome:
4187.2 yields 5.59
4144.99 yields 5.93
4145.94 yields 5.67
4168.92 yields 4.48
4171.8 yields 4.92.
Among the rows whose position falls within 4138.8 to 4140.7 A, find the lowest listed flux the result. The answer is 5.96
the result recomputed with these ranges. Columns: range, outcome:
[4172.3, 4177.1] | 4.75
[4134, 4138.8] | 5.39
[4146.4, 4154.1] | 5.31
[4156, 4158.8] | 5.6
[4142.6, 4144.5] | 5.87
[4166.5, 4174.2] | 4.48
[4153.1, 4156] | 5.85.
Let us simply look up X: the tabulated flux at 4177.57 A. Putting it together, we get 5.4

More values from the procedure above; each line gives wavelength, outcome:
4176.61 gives 5.08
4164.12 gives 6.88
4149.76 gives 5.9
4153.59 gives 6.01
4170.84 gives 5.11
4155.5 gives 5.87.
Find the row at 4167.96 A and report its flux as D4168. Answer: 4.74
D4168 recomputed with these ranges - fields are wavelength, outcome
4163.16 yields 6.49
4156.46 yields 6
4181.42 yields 5.4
